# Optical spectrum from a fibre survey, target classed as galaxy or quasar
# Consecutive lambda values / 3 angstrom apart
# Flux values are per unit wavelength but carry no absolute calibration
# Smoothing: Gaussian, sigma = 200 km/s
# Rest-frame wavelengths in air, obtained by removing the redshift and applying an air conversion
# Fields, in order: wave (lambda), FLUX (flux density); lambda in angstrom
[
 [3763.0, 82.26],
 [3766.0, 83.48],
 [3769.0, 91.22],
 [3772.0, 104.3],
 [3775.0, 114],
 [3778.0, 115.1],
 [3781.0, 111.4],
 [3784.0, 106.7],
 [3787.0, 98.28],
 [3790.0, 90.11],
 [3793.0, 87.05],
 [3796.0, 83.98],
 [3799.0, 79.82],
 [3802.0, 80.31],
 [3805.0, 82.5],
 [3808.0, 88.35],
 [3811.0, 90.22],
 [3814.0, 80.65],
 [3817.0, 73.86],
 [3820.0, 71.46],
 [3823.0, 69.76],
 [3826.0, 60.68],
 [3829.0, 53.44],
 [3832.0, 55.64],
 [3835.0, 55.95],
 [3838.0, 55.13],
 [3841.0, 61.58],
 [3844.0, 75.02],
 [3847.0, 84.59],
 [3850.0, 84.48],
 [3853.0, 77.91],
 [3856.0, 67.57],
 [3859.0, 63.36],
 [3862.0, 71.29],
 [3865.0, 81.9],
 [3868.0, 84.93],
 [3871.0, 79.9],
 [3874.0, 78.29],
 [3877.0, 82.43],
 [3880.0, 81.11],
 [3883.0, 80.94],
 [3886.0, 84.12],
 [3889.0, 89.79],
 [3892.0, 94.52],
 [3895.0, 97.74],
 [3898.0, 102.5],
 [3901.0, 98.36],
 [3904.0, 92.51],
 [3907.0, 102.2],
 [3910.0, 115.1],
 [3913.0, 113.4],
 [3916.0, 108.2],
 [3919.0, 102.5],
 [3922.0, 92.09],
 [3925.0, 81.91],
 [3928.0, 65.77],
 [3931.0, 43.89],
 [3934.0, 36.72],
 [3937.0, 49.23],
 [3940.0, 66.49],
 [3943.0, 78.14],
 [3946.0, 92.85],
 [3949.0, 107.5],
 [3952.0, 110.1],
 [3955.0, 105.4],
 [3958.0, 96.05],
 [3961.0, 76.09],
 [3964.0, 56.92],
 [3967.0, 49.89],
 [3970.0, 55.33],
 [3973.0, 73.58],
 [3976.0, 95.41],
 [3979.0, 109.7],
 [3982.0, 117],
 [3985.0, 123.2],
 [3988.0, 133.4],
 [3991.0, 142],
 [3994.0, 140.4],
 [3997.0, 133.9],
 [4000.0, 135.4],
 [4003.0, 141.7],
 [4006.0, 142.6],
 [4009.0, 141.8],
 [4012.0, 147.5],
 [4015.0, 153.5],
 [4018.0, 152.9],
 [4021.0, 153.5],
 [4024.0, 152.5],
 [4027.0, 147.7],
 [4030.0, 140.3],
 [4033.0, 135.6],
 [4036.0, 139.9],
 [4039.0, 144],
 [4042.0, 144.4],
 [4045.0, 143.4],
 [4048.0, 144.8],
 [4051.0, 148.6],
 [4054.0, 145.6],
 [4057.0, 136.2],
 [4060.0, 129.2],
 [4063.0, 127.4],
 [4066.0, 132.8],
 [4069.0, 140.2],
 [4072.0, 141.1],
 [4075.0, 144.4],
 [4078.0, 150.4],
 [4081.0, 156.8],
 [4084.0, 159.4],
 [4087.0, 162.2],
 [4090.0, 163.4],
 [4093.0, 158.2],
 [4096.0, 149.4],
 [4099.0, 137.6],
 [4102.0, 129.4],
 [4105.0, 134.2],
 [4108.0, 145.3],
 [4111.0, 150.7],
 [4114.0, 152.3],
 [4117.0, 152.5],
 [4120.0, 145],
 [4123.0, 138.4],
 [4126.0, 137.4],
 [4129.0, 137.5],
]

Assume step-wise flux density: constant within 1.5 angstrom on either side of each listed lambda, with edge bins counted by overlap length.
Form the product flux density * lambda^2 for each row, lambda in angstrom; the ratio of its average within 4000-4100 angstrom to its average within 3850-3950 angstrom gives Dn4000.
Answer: 1.88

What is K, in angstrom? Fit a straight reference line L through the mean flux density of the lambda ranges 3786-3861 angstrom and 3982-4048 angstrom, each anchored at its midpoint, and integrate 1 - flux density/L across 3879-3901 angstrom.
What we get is 1.6 angstrom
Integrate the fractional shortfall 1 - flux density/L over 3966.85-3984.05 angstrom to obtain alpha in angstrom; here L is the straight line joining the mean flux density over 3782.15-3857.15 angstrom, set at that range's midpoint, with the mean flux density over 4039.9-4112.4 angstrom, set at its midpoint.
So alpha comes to 4.5 angstrom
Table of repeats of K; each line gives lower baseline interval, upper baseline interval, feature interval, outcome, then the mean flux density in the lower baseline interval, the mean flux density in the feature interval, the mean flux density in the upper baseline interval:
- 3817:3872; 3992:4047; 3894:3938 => 5.1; 69.7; 87.1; 144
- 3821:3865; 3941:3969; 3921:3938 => 4.1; 67.4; 61.1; 85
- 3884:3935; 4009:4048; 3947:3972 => 6.7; 89.9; 82.2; 146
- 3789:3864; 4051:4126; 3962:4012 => 2.4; 73.7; 113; 145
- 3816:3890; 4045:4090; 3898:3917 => -2.8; 72.9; 105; 145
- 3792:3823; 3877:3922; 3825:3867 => 9.5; 81.2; 68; 96.7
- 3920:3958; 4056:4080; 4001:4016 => -4.6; 78.6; 145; 138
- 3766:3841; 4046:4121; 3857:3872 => 3.2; 82.9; 75.9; 145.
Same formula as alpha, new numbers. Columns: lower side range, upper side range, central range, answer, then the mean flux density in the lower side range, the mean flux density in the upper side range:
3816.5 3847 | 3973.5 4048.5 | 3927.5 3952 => 8.7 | 64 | 137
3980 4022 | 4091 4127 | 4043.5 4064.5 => 0.4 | 139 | 145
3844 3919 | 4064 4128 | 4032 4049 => -1.4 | 88.2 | 146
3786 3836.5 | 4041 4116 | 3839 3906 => 7.2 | 76.4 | 145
